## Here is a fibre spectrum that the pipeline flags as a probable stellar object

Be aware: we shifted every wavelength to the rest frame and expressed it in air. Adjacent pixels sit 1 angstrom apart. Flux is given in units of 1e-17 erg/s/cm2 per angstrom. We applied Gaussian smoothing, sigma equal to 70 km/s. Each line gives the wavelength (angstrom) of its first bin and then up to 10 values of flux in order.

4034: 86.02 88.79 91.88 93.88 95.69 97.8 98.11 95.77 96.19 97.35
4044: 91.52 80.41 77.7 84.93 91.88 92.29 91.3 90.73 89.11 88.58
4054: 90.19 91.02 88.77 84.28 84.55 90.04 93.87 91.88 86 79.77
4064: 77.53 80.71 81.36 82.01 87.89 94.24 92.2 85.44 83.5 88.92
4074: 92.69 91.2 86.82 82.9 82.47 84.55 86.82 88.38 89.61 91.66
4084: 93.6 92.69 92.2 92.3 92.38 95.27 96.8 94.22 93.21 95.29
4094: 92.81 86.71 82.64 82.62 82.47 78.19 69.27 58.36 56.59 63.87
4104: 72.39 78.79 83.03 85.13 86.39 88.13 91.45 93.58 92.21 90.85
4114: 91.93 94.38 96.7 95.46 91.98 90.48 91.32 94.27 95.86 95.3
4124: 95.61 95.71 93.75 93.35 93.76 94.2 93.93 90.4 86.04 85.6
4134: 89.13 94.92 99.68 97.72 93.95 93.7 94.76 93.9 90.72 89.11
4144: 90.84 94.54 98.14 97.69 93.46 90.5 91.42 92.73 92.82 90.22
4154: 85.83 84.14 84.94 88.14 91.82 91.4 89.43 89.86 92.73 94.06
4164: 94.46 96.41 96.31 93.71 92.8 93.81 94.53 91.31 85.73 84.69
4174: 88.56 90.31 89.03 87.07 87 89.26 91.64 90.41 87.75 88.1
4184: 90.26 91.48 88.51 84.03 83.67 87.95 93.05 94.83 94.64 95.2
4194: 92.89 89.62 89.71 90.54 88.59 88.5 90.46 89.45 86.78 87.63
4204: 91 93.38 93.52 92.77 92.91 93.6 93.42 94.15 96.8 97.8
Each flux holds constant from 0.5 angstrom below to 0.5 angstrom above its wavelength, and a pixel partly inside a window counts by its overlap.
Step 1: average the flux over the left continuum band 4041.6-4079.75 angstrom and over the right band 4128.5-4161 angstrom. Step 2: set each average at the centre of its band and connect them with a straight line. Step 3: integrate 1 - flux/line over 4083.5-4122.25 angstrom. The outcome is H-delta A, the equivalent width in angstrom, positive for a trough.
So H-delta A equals 1.1 angstrom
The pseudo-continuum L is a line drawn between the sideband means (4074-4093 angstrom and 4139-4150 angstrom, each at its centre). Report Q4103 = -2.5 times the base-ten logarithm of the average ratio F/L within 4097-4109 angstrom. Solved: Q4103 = 0.216 mag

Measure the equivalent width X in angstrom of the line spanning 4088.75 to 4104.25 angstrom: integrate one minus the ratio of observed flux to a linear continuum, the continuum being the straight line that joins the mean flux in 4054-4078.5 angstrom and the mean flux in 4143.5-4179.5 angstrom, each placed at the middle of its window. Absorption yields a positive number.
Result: 1.2 angstrom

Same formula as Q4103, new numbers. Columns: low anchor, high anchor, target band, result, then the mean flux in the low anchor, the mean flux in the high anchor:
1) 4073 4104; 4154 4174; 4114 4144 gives -0.06 mag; 85.5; 90.9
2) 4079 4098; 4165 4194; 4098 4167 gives 0.01 mag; 90.7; 90.4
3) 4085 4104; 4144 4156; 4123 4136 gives -0.05 mag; 83.6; 91.6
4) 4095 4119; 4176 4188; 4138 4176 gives -0.06 mag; 83.1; 88.5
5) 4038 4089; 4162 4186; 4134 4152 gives -0.04 mag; 88.9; 90.8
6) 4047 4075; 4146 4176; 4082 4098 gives -0.03 mag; 87.8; 91.2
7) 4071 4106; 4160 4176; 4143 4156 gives -0.02 mag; 85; 91.8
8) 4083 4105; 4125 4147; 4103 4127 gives -0.02 mag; 84.1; 93.1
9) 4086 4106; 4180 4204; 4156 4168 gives -0.06 mag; 82.6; 89.8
